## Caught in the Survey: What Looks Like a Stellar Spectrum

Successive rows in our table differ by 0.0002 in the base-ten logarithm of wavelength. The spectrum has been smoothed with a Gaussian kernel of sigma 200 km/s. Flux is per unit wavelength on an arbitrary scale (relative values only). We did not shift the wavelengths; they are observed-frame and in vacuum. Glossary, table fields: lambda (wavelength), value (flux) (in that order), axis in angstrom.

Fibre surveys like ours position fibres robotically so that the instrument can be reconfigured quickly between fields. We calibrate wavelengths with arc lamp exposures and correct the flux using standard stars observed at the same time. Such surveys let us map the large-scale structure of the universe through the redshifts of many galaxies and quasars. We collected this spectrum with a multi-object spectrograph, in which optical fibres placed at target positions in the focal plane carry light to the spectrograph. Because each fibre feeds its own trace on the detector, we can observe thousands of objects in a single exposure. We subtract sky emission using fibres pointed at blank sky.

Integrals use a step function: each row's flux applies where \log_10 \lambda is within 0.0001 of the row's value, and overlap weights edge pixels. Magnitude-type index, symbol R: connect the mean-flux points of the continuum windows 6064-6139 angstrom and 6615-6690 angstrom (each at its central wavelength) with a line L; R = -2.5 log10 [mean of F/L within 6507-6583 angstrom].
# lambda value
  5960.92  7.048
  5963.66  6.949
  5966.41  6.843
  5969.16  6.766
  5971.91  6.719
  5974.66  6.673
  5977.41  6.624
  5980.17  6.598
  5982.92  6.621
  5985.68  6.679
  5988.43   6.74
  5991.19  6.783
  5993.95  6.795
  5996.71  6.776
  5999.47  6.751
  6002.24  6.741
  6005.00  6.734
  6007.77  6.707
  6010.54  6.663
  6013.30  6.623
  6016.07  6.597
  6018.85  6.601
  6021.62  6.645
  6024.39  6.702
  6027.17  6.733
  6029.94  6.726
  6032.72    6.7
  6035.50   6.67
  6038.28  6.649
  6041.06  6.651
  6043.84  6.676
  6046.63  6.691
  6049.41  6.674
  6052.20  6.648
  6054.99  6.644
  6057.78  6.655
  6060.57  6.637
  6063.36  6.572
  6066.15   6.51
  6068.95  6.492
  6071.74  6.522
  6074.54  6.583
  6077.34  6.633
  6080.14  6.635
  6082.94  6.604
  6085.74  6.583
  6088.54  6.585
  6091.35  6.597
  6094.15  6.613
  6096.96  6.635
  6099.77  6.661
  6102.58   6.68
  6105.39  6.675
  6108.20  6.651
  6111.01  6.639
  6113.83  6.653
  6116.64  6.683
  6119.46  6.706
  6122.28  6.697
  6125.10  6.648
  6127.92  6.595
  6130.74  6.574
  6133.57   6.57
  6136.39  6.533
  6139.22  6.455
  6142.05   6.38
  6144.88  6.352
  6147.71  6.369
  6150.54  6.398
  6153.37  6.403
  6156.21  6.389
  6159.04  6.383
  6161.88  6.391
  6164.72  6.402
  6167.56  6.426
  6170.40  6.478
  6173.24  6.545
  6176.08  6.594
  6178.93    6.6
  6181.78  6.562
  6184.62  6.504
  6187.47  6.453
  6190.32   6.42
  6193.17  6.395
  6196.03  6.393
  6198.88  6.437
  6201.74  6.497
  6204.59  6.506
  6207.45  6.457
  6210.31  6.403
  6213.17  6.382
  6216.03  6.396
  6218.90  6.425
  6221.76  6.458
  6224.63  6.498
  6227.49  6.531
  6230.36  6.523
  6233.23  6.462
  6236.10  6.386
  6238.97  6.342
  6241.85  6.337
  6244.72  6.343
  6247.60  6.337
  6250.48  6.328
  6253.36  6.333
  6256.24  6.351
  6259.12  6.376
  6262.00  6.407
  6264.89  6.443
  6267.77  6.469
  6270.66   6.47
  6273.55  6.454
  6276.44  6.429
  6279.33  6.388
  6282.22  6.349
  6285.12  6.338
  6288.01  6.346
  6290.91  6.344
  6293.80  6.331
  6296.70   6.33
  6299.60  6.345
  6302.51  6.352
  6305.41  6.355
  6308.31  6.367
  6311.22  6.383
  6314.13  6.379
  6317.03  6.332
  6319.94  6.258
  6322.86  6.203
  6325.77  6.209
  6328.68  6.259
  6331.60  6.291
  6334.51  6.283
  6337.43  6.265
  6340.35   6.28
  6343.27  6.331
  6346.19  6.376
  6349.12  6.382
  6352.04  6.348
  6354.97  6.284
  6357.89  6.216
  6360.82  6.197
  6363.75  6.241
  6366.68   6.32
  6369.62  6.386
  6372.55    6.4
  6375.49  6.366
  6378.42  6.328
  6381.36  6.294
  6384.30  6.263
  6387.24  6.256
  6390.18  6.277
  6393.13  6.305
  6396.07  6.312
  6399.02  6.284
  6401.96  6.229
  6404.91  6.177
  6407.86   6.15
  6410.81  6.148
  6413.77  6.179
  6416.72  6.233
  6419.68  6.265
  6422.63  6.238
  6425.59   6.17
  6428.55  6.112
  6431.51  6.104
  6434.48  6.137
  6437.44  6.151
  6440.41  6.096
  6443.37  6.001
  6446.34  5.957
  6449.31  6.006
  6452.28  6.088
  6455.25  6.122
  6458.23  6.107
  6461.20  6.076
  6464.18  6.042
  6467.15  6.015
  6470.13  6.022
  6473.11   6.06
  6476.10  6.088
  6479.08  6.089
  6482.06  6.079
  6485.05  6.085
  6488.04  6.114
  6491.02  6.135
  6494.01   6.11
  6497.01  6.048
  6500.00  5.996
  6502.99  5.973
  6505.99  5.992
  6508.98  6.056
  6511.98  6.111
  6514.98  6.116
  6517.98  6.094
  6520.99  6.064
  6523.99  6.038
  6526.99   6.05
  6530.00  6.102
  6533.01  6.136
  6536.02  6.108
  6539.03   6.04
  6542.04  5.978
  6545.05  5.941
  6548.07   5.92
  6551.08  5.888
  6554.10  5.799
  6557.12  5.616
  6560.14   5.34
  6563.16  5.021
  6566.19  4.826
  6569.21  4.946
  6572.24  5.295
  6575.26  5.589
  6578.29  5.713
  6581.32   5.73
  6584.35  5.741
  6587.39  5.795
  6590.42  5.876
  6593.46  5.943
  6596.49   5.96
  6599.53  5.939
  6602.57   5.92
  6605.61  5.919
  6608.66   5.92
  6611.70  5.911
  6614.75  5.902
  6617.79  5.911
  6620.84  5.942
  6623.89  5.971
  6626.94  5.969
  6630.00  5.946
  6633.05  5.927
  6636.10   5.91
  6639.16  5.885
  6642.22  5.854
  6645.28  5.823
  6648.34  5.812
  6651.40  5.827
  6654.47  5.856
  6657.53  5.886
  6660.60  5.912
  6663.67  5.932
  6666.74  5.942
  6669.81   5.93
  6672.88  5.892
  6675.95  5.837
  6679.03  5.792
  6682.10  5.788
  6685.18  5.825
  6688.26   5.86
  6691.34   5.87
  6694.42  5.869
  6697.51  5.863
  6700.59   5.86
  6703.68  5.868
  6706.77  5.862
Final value 0.05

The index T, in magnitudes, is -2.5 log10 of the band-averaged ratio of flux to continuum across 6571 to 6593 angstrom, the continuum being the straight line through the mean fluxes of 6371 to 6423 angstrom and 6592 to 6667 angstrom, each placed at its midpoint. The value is 0.05 mag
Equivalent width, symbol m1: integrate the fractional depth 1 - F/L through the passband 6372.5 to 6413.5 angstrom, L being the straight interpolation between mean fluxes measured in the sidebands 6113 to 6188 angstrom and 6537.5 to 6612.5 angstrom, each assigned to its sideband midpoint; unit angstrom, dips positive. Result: -1.46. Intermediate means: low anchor 6.51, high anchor 5.7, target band 6.26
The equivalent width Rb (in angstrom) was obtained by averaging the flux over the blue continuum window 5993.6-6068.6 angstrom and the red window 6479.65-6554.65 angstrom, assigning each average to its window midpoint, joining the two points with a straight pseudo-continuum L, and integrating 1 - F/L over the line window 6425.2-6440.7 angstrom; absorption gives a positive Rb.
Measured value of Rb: 0.1 angstrom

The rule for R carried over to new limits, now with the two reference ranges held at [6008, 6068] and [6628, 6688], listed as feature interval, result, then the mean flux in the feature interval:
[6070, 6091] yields 0.00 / 6.59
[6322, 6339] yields 0.00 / 6.26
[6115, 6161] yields 0.00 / 6.51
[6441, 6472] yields 0.01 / 6.05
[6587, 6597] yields 0.01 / 5.9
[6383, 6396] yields -0.01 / 6.28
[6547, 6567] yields 0.09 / 5.5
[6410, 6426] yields -0.01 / 6.21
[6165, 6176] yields 0.00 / 6.49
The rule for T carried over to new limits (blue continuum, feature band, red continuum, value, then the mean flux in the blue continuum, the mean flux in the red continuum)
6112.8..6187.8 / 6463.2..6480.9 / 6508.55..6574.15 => -0.03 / 6.51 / 5.79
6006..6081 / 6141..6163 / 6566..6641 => 0.02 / 6.64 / 5.79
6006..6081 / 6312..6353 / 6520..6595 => -0.03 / 6.64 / 5.74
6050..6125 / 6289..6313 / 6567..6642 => -0.01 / 6.62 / 5.81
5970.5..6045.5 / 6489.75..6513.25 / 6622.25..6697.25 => 0.00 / 6.69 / 5.88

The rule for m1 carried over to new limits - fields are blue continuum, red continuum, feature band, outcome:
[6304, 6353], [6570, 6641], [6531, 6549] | -0.2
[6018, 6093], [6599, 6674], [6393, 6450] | 0.1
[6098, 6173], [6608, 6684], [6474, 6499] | 0.0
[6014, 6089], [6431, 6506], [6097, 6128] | -0.6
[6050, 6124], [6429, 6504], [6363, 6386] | -0.5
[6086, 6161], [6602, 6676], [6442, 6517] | 0.6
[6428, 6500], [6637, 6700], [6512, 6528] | -0.2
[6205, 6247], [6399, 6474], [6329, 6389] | -0.7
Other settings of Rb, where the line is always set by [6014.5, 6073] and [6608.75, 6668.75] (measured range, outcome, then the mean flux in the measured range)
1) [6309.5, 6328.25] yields 0.01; 6.29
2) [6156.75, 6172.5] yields 0.16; 6.42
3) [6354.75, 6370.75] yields -0.07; 6.27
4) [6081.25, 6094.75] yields -0.03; 6.6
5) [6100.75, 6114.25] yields -0.21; 6.66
